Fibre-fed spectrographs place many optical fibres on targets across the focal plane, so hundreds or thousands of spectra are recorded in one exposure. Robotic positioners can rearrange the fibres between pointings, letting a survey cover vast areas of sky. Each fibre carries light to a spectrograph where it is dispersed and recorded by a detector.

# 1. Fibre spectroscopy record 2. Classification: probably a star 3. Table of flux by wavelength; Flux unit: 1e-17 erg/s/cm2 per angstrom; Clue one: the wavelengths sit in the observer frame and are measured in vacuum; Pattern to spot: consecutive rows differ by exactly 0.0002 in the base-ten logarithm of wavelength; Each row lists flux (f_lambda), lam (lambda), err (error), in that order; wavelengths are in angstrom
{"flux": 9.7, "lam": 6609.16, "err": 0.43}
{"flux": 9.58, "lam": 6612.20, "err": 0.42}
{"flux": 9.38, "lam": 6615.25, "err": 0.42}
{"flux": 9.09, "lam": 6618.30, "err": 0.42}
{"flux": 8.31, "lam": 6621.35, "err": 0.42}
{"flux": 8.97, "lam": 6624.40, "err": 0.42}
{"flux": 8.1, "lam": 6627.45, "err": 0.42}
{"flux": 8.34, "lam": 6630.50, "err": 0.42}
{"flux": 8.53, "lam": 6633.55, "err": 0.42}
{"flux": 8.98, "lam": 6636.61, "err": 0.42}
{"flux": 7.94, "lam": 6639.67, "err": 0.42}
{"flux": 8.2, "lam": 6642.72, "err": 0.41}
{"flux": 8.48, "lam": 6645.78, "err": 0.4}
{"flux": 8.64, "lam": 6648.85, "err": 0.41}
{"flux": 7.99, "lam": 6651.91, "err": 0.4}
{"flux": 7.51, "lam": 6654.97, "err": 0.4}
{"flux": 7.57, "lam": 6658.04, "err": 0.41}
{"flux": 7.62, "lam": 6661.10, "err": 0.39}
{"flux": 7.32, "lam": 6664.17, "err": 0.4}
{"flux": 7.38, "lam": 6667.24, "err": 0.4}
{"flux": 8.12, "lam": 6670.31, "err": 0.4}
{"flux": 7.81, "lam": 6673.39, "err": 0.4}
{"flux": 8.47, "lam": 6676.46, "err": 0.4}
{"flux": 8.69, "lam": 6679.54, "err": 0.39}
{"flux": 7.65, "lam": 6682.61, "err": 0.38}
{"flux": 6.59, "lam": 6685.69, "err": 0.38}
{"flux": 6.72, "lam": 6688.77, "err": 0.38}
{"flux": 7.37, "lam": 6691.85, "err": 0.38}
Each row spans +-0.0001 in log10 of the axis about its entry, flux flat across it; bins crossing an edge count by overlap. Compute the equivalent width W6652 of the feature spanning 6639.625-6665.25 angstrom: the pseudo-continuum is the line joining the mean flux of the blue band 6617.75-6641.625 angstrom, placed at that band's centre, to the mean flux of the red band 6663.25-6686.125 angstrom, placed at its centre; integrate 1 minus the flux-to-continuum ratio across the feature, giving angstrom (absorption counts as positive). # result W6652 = 0.74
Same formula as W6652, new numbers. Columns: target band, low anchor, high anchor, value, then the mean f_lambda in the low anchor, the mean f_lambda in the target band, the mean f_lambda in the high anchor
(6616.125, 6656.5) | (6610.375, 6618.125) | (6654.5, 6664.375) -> 0.4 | 9.42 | 8.41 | 7.53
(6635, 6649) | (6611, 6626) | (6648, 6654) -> 0.0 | 9.05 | 8.42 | 8.21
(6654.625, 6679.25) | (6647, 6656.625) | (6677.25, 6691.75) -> 0.0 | 8.05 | 7.78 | 7.46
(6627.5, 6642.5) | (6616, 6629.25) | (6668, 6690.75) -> 0.1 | 8.66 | 8.4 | 7.7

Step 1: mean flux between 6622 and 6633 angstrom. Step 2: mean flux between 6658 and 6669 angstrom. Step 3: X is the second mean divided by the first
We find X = 0.88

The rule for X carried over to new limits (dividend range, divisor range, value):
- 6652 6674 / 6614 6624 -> 0.86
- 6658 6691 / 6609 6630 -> 0.85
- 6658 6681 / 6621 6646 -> 0.94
